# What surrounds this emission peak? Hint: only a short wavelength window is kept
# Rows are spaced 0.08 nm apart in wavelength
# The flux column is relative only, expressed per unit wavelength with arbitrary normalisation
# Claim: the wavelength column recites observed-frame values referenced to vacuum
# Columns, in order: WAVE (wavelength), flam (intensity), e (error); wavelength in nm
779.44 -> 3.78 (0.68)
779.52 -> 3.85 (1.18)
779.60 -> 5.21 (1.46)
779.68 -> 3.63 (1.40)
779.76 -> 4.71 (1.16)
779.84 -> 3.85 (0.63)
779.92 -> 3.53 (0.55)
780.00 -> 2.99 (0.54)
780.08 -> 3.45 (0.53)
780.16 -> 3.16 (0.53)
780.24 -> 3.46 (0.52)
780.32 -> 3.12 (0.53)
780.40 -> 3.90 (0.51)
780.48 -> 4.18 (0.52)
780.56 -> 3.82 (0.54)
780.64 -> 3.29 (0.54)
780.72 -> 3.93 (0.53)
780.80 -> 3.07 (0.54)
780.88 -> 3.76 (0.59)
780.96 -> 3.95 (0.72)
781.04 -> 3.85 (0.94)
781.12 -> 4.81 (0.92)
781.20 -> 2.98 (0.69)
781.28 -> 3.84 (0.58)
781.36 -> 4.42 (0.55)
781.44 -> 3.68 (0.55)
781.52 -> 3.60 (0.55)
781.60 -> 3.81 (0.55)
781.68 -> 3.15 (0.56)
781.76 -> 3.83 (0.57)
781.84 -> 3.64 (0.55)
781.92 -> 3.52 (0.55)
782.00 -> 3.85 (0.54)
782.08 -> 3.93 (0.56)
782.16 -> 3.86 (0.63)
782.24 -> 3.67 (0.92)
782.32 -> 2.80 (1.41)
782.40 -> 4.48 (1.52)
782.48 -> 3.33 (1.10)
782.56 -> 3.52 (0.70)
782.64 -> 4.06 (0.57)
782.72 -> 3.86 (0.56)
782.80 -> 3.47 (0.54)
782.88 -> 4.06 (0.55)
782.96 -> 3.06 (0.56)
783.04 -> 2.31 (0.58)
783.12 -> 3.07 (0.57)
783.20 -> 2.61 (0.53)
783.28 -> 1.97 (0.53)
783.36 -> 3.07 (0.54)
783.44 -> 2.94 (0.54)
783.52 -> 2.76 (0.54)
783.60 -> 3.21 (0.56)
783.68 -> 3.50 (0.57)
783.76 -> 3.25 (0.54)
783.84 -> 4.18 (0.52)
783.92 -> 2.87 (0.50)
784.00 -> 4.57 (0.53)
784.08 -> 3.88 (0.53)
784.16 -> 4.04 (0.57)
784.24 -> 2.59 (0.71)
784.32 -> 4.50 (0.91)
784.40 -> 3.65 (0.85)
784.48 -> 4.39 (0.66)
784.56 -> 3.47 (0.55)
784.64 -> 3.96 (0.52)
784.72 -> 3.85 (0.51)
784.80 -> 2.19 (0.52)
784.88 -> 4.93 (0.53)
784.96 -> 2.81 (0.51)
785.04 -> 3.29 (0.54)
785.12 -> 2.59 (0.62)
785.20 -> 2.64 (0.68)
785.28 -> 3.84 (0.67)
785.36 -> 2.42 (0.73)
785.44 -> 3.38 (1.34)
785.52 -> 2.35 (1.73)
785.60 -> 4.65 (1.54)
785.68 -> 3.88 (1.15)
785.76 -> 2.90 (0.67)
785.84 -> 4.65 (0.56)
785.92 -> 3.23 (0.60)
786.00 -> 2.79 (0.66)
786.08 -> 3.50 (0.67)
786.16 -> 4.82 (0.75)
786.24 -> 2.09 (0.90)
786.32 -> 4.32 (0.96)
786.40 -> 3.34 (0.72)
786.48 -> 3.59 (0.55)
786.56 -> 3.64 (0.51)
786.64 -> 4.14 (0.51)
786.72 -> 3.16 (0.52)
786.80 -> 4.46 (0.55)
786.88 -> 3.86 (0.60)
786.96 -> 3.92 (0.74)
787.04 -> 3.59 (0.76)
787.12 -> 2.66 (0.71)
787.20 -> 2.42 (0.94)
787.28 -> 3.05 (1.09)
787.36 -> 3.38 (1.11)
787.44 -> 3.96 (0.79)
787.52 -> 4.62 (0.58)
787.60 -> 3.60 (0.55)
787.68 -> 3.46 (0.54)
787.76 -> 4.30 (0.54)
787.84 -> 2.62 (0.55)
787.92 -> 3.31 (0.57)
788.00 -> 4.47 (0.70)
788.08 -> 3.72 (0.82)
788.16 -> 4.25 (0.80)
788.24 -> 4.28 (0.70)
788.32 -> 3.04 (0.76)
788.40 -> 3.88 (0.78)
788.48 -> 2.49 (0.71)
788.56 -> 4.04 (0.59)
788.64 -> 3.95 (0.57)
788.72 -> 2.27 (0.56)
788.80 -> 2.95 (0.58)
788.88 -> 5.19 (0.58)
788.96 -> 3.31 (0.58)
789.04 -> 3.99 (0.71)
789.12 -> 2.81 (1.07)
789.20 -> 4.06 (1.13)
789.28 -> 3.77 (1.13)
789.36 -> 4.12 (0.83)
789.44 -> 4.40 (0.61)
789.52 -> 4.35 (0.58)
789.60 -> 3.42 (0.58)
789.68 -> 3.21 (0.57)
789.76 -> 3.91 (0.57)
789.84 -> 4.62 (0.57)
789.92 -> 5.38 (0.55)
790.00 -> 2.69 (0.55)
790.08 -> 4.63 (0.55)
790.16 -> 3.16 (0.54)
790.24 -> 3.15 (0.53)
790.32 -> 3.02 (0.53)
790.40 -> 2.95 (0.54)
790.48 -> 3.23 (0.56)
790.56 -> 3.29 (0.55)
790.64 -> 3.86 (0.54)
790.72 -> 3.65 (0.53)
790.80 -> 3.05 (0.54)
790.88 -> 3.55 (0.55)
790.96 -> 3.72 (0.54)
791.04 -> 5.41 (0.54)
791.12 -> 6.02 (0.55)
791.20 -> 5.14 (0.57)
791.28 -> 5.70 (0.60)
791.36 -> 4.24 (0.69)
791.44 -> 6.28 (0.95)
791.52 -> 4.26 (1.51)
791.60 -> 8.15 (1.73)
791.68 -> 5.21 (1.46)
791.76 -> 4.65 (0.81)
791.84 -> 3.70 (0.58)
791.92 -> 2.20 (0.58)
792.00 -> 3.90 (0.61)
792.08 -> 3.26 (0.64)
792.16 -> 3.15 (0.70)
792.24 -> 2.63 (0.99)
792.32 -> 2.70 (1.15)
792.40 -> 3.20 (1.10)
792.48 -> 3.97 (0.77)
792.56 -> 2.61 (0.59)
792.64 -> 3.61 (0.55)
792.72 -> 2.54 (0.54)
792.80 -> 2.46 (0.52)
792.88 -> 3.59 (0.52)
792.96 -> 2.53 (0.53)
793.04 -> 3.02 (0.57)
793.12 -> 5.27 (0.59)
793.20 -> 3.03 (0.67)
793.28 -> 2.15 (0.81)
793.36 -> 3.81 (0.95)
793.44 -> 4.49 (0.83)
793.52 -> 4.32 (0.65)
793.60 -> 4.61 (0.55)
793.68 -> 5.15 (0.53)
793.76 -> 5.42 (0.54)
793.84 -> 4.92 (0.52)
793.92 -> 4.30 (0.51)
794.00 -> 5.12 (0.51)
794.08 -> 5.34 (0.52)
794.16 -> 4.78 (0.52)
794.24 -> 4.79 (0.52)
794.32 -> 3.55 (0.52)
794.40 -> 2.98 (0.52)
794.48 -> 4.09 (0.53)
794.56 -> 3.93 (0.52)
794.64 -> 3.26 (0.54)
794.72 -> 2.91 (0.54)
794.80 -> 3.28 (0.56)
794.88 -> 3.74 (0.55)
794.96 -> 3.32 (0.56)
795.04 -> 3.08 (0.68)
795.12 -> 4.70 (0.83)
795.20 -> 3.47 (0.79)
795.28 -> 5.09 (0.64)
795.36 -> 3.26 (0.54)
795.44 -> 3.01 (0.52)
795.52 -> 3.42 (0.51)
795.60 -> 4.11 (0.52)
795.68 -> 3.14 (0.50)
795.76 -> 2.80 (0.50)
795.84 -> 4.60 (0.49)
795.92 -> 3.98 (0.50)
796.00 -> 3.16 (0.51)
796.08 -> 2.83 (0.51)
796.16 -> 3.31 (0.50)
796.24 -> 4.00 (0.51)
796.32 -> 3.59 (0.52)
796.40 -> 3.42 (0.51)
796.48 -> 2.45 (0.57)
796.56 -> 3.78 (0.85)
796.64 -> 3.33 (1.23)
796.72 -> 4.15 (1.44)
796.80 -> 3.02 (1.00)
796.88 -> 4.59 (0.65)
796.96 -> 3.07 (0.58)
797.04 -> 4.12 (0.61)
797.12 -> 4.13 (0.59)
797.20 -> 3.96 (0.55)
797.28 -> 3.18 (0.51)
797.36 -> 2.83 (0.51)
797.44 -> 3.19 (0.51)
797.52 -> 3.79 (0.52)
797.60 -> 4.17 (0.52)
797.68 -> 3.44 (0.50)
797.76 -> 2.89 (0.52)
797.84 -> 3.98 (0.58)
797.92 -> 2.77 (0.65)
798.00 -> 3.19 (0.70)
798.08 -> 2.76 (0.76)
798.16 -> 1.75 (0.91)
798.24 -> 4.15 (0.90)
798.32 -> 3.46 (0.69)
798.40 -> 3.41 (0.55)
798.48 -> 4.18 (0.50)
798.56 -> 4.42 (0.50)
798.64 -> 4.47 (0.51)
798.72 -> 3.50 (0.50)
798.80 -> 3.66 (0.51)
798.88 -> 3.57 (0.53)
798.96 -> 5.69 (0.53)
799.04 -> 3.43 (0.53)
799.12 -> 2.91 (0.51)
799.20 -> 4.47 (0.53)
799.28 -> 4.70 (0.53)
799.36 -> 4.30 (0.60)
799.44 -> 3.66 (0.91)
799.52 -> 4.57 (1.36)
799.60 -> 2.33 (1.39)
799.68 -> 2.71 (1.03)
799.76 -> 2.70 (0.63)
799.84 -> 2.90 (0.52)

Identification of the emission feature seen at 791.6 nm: H-alpha 6563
